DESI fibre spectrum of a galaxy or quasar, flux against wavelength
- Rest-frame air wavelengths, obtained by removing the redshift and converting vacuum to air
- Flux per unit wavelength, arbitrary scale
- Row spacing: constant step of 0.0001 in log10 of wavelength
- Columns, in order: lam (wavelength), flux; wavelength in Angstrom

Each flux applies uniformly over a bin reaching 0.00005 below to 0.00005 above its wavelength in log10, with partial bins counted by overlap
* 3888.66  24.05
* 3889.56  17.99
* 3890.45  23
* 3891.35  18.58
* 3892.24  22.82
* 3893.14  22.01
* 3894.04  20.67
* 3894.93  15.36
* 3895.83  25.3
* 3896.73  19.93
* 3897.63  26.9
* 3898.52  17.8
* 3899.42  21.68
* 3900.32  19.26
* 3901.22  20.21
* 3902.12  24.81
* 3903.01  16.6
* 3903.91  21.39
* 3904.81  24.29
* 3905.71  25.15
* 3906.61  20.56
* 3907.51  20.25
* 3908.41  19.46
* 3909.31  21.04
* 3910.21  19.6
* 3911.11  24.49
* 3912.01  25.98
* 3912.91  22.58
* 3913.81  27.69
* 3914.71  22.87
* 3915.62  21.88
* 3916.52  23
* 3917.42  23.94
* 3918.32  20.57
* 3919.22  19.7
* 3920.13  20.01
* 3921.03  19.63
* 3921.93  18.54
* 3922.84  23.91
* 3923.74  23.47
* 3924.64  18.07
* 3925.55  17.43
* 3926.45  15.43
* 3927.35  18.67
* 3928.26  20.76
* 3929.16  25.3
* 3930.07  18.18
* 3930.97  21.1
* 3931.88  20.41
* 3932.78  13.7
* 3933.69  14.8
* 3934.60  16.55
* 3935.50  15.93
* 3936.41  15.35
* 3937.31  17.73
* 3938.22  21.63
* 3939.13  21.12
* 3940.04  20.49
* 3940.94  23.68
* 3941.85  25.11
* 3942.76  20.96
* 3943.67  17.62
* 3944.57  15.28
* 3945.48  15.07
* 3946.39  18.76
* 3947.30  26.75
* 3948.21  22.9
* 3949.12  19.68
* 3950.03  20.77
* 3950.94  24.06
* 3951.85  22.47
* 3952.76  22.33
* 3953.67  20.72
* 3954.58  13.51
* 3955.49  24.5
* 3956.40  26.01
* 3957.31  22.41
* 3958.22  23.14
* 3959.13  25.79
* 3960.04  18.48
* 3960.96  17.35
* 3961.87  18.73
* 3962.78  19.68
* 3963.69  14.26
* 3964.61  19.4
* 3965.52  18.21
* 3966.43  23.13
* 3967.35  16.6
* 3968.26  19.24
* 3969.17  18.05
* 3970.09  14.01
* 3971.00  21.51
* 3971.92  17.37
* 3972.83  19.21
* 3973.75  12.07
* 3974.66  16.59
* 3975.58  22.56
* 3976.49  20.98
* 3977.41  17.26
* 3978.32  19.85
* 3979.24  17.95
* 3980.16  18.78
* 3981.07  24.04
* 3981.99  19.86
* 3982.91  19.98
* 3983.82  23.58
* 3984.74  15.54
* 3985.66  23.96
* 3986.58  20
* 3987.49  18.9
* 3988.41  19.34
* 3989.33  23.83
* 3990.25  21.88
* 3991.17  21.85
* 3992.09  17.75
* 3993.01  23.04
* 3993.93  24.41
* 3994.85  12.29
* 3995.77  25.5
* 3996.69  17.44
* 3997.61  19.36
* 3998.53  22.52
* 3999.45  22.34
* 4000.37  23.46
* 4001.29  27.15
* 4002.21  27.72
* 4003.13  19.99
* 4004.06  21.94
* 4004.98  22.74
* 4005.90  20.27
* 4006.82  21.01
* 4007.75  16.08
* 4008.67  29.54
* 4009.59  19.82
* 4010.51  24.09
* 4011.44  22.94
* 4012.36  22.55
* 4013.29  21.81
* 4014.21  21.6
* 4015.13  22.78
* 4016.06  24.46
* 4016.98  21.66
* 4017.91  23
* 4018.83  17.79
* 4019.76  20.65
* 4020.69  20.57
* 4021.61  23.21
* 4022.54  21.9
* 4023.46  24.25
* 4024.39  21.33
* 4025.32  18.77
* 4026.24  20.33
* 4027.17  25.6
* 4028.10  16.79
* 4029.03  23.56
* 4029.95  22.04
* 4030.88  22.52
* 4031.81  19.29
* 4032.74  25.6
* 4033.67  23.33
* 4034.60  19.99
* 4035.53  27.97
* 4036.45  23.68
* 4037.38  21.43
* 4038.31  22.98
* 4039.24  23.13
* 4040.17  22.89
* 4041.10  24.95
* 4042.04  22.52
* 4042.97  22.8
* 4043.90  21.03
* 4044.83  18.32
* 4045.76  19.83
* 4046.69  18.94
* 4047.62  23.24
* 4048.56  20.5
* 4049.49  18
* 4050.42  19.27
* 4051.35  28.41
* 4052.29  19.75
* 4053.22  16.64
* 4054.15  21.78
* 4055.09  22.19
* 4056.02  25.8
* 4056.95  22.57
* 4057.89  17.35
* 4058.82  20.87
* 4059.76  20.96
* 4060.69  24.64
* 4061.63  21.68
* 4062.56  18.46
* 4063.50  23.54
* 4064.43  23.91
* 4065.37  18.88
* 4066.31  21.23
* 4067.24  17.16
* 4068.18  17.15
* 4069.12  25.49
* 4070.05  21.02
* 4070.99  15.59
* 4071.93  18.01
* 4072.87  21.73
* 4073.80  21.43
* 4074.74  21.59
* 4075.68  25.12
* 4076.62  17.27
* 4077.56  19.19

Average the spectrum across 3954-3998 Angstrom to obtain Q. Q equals 19.8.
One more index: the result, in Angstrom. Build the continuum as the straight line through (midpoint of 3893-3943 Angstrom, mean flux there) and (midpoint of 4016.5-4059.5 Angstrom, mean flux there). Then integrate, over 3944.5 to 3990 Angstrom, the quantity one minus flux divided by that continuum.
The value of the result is 2.60 Angstrom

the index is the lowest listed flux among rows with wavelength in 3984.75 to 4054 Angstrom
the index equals 12.29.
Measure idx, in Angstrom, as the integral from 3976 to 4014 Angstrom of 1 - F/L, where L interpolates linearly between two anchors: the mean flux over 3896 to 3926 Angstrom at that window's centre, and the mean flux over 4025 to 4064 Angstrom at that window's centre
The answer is 0.7 Angstrom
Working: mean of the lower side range 21.6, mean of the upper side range 21.8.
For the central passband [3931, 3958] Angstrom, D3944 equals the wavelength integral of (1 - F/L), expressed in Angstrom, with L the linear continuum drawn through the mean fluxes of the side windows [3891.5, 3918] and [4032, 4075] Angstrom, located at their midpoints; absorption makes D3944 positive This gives 2.2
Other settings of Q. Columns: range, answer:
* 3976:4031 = 21.4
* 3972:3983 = 19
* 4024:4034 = 21.7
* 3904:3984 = 20.2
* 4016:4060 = 21.7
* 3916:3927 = 20.3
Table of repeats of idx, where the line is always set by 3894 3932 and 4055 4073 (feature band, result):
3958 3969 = 0.91 Angstrom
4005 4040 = -1.93 Angstrom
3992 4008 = -0.39 Angstrom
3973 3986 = 1.01 Angstrom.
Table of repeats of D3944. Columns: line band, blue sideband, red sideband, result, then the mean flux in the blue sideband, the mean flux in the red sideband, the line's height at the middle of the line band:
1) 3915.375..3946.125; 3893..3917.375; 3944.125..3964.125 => 2.4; 21.9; 20.6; 21.2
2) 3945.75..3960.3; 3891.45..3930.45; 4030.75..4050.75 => -0.3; 21.3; 21.9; 21.5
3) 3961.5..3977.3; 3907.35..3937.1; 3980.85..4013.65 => 2.1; 20.3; 21.6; 21.1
